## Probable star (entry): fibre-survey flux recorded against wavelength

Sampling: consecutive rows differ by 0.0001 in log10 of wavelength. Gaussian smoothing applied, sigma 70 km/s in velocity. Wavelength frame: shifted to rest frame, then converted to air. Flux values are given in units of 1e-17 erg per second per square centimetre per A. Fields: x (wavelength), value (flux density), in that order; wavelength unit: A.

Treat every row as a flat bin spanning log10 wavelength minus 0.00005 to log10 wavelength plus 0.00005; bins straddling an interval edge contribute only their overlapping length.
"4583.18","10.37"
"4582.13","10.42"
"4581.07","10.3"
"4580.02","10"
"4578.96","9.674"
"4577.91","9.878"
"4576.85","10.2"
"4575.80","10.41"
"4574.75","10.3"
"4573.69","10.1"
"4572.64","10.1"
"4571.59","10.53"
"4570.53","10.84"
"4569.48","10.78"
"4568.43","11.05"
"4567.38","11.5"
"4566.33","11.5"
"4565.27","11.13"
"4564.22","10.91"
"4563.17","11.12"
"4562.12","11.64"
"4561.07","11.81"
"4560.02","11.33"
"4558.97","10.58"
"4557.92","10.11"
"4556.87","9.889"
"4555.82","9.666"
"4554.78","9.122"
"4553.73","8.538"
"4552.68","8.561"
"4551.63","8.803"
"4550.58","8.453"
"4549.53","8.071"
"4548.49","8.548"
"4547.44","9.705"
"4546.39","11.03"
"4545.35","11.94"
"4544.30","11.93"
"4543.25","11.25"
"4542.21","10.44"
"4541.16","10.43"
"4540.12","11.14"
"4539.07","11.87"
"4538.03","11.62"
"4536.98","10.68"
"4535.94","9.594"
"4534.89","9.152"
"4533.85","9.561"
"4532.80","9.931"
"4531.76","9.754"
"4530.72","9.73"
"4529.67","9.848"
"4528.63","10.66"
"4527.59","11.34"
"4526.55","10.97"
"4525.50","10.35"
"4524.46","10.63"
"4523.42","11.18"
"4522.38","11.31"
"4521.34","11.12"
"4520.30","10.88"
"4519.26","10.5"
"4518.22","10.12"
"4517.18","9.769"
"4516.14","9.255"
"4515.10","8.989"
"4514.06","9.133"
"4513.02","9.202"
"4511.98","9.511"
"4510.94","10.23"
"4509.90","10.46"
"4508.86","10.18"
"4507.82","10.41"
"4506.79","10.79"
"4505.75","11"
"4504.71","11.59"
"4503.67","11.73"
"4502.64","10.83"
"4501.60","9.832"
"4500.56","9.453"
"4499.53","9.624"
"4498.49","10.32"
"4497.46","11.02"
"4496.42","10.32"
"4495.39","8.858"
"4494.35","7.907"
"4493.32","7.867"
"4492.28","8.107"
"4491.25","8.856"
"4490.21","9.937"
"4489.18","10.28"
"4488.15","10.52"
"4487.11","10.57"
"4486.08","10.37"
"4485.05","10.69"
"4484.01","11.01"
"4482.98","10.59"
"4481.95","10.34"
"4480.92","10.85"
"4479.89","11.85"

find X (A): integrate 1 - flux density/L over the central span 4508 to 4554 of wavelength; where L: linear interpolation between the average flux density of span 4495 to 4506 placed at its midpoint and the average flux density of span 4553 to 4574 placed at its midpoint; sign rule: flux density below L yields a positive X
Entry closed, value 1.5 A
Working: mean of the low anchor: 10.4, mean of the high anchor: 10.6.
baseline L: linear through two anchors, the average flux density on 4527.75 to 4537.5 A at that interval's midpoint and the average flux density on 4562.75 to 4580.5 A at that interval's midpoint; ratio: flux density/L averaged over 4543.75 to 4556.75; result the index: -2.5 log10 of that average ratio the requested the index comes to 0.07 mag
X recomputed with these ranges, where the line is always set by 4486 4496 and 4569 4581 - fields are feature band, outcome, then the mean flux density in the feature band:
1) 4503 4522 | -1.5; 10.3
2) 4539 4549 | -0.9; 10.8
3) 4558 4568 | -1.1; 11.2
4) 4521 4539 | -1.3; 10.5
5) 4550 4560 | 0.6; 9.4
